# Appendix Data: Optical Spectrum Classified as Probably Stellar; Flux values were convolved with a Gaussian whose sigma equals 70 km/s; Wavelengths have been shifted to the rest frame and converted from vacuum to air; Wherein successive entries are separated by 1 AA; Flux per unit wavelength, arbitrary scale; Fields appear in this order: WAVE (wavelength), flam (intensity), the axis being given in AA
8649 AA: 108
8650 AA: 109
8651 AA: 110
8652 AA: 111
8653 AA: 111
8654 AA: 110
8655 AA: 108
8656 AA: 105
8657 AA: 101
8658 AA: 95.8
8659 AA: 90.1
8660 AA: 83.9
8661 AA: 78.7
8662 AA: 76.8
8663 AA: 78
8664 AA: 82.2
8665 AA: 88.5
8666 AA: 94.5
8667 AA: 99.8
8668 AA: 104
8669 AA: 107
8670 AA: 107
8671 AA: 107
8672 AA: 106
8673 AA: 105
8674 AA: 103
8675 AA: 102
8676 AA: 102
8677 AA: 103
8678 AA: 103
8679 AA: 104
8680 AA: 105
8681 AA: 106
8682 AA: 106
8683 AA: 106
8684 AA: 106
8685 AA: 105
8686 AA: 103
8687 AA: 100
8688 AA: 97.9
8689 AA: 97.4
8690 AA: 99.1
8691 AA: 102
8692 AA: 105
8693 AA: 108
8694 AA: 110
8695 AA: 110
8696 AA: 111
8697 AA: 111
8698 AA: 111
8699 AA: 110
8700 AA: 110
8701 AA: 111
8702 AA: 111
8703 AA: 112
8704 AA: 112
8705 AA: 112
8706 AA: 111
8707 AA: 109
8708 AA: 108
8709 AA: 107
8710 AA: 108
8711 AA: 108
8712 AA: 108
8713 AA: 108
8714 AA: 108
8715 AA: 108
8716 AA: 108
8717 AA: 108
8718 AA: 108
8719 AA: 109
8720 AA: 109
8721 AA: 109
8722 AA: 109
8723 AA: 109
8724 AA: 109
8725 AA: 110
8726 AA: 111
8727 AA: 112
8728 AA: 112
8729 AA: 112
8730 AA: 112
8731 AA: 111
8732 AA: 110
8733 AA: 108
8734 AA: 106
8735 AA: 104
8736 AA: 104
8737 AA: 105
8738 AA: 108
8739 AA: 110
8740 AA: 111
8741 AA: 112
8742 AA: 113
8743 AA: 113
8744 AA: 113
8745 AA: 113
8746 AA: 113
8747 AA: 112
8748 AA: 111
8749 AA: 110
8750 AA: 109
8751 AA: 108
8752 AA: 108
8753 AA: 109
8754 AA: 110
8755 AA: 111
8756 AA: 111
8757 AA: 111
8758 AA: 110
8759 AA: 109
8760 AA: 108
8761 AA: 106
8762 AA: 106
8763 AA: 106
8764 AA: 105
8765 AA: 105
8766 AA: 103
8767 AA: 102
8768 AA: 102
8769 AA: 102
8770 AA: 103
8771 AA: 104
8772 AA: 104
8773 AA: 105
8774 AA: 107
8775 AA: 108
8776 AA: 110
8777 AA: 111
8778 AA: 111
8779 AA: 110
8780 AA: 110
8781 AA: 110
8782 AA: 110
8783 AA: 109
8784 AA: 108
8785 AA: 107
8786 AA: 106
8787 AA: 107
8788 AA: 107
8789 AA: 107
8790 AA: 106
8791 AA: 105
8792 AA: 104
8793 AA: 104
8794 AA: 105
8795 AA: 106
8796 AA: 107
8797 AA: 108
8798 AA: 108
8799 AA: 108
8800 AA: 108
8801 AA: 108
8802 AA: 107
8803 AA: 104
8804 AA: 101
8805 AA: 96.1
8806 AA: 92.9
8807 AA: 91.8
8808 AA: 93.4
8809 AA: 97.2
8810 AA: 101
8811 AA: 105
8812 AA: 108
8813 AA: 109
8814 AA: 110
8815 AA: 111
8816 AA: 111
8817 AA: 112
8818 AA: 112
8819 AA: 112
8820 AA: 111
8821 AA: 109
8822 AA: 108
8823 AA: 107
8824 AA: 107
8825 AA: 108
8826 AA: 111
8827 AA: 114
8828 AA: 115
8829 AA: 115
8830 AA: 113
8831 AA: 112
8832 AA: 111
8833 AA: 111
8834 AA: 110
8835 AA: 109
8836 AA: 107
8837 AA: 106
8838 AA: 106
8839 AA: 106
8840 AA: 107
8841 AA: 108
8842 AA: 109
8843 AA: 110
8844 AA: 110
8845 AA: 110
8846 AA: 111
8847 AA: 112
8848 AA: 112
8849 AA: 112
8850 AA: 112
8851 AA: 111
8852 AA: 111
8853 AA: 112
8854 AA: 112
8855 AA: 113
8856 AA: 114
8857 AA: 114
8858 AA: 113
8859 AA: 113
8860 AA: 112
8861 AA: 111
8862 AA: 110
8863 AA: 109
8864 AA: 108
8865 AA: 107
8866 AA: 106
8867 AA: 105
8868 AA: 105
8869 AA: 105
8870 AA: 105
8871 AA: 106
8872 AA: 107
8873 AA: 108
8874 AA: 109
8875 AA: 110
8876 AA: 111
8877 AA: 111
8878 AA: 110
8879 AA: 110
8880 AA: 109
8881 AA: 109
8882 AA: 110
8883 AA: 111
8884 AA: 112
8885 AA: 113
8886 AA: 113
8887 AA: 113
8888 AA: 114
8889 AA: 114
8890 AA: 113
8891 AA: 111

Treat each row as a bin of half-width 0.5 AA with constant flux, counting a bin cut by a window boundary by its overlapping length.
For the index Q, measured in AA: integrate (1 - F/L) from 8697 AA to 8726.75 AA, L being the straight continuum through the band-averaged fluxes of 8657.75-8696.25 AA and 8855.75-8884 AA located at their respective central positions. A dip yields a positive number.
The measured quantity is -2.28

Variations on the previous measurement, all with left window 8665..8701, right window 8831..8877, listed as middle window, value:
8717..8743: -0.8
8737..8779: -0.6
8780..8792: 0.0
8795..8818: 0.8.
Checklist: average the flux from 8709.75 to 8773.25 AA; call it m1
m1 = 108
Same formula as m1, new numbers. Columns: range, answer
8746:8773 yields 107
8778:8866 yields 108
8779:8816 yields 105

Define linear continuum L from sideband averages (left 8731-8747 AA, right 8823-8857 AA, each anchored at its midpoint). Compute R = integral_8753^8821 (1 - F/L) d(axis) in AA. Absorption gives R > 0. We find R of 2.3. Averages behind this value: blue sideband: 110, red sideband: 111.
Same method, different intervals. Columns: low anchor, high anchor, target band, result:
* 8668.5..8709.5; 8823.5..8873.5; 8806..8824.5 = 0.52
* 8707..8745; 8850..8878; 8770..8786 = 0.19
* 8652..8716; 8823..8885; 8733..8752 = -0.70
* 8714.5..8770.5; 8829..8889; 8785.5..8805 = 0.61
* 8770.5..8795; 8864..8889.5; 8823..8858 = -0.67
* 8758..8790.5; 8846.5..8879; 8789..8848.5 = 0.51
